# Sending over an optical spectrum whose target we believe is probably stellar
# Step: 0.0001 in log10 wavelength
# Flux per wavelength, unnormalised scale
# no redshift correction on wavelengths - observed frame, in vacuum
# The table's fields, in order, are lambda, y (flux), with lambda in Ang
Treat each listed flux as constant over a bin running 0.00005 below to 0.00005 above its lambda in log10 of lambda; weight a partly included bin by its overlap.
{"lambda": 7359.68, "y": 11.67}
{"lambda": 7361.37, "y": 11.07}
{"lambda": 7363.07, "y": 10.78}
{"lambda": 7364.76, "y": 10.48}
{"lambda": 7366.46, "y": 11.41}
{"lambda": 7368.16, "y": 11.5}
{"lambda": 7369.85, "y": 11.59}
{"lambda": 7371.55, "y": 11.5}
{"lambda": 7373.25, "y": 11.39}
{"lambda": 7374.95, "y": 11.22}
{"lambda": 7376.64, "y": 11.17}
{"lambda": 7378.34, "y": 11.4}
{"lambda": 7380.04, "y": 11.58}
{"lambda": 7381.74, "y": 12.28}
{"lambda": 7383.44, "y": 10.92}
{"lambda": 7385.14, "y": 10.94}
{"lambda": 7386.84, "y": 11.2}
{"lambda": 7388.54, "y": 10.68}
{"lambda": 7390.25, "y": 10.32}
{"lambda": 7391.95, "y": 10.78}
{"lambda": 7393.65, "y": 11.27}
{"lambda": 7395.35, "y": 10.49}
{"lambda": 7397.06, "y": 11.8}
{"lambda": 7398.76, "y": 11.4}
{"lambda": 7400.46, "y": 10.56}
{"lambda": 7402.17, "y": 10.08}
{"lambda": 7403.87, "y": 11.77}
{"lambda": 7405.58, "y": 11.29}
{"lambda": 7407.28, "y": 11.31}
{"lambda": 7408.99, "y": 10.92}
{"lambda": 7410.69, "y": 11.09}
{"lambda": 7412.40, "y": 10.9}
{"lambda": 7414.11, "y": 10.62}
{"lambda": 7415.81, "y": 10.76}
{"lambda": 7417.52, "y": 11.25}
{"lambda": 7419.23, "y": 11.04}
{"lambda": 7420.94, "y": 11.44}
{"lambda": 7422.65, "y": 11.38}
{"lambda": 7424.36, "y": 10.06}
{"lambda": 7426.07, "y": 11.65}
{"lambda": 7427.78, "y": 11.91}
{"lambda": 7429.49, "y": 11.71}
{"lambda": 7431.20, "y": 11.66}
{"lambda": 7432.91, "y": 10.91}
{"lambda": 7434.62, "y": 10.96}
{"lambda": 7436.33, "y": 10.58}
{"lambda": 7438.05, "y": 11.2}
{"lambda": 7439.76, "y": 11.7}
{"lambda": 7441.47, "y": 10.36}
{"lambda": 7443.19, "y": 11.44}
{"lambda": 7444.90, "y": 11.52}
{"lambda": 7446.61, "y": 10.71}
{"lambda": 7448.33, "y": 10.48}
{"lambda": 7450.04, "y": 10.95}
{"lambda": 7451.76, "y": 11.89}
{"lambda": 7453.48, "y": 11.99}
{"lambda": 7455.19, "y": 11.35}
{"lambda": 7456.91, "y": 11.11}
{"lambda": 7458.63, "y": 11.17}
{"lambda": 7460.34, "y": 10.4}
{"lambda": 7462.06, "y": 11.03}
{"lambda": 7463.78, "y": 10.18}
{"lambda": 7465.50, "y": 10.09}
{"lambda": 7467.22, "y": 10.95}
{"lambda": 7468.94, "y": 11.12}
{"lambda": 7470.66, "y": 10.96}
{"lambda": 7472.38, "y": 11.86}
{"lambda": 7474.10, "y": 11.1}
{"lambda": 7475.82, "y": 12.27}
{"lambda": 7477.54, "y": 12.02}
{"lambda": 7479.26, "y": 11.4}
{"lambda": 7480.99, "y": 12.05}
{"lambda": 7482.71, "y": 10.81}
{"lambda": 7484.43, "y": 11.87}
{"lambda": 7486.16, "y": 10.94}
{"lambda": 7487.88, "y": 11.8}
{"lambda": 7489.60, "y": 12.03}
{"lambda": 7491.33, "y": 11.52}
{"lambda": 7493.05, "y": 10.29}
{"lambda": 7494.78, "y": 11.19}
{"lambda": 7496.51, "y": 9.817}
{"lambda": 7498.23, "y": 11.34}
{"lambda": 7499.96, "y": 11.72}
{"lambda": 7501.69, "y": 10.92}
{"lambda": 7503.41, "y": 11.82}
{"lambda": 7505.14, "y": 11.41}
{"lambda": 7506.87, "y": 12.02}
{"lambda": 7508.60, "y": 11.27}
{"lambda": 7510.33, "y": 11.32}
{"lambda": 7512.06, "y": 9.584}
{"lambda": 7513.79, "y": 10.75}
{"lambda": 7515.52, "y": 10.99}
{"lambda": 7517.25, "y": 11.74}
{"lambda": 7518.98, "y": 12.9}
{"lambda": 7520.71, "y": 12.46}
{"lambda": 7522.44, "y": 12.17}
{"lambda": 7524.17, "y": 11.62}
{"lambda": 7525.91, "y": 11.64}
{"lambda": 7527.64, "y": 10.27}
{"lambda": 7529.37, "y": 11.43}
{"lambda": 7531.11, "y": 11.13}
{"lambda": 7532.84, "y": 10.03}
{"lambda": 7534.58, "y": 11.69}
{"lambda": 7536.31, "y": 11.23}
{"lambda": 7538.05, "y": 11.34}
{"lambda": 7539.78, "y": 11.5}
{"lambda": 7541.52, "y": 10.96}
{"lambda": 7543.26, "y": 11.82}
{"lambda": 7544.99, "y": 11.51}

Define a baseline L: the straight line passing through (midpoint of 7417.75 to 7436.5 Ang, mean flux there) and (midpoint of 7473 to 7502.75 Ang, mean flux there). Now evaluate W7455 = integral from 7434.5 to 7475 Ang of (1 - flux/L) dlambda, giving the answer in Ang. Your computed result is 0.9 Ang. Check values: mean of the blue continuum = 11.2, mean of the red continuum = 11.4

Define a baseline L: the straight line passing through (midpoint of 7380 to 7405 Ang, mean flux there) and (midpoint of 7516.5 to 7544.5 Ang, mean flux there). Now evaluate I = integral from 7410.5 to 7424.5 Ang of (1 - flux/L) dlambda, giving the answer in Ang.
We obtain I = 0.2 Ang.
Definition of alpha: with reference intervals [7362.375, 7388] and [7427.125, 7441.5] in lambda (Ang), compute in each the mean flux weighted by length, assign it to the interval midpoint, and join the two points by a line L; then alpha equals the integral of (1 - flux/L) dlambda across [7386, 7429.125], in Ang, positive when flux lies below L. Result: 0.9 Ang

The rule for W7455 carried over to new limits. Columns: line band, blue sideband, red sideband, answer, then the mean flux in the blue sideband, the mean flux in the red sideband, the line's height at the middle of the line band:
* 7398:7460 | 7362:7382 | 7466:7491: 1.52 Ang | 11.3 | 11.5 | 11.4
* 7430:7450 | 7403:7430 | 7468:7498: 0.34 Ang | 11.2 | 11.4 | 11.2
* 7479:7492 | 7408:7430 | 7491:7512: -0.49 Ang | 11.1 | 11.1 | 11.1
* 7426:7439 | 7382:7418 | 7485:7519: -0.28 Ang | 11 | 11.2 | 11.1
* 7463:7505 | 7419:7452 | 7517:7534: 0.39 Ang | 11.2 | 11.5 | 11.4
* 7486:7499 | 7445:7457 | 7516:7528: 0.54 Ang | 11.2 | 11.9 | 11.6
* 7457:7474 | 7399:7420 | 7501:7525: 0.57 Ang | 11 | 11.5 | 11.3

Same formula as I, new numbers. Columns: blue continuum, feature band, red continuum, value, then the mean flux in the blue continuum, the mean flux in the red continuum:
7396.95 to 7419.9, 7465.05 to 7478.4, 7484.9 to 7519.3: -0.18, 11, 11.2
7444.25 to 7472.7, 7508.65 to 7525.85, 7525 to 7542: -0.61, 11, 11.1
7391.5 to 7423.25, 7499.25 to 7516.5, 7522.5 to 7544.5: 0.06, 11.1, 11.3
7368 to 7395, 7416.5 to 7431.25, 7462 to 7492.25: -0.07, 11.2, 11.3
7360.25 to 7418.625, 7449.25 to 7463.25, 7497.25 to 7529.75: 0.09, 11.1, 11.4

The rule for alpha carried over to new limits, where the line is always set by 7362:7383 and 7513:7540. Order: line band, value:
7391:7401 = 0.27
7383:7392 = 0.44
